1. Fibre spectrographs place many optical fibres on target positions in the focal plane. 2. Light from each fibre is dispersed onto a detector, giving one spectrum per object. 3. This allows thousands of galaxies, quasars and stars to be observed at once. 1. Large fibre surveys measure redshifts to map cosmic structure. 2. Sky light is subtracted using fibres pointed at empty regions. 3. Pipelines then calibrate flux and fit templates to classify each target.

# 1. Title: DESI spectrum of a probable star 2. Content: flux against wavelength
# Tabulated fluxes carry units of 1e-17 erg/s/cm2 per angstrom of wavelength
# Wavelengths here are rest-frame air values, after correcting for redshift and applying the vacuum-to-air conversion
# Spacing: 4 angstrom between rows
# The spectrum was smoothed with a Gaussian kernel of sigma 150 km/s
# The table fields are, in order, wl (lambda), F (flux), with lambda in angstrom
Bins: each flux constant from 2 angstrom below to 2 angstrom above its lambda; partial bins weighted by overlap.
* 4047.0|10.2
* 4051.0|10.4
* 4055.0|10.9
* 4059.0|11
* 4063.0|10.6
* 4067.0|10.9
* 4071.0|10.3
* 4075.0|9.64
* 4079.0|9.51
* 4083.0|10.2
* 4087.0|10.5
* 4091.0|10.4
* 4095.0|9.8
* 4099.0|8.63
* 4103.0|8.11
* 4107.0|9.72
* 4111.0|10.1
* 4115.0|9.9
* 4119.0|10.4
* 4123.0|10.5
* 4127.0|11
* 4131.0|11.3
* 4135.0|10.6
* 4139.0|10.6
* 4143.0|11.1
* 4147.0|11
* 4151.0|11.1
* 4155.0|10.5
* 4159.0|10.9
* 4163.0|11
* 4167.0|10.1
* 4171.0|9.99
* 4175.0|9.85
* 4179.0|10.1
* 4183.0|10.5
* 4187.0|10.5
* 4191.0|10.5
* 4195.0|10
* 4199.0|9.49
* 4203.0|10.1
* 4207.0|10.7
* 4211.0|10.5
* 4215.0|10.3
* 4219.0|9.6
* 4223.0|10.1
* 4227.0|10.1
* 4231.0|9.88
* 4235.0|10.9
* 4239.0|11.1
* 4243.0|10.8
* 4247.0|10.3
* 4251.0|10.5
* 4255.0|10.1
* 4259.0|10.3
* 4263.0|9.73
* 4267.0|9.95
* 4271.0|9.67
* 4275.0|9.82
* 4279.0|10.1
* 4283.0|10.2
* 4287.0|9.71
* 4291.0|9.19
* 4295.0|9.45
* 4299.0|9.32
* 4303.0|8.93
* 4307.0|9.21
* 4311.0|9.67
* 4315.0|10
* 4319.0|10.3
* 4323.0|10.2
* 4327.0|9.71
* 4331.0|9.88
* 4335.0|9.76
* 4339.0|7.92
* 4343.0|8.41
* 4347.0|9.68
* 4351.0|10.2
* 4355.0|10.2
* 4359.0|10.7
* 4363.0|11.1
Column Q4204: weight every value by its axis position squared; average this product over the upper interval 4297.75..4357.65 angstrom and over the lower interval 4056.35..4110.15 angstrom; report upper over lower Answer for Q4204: 1.1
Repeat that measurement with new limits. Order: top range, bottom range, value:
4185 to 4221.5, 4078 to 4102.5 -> 1.10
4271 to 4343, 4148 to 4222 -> 0.98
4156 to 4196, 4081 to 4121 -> 1.10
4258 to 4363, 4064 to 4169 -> 1.03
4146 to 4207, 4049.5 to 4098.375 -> 1.06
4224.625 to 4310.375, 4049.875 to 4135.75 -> 1.06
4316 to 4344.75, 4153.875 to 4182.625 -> 0.99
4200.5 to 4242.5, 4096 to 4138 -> 1.08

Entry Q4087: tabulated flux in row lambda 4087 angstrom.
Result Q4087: 10.5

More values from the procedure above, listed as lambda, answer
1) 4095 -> 9.8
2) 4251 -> 10.5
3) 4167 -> 10.1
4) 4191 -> 10.5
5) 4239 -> 11.1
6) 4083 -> 10.2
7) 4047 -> 10.2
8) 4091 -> 10.4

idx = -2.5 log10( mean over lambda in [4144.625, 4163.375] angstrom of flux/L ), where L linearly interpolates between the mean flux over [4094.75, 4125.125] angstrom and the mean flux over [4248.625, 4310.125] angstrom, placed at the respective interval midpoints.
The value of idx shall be -0.130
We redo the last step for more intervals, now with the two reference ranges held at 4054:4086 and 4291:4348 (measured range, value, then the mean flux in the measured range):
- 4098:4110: 0.147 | 8.94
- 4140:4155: -0.091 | 11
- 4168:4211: -0.028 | 10.2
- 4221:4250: -0.075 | 10.5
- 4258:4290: -0.032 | 9.9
